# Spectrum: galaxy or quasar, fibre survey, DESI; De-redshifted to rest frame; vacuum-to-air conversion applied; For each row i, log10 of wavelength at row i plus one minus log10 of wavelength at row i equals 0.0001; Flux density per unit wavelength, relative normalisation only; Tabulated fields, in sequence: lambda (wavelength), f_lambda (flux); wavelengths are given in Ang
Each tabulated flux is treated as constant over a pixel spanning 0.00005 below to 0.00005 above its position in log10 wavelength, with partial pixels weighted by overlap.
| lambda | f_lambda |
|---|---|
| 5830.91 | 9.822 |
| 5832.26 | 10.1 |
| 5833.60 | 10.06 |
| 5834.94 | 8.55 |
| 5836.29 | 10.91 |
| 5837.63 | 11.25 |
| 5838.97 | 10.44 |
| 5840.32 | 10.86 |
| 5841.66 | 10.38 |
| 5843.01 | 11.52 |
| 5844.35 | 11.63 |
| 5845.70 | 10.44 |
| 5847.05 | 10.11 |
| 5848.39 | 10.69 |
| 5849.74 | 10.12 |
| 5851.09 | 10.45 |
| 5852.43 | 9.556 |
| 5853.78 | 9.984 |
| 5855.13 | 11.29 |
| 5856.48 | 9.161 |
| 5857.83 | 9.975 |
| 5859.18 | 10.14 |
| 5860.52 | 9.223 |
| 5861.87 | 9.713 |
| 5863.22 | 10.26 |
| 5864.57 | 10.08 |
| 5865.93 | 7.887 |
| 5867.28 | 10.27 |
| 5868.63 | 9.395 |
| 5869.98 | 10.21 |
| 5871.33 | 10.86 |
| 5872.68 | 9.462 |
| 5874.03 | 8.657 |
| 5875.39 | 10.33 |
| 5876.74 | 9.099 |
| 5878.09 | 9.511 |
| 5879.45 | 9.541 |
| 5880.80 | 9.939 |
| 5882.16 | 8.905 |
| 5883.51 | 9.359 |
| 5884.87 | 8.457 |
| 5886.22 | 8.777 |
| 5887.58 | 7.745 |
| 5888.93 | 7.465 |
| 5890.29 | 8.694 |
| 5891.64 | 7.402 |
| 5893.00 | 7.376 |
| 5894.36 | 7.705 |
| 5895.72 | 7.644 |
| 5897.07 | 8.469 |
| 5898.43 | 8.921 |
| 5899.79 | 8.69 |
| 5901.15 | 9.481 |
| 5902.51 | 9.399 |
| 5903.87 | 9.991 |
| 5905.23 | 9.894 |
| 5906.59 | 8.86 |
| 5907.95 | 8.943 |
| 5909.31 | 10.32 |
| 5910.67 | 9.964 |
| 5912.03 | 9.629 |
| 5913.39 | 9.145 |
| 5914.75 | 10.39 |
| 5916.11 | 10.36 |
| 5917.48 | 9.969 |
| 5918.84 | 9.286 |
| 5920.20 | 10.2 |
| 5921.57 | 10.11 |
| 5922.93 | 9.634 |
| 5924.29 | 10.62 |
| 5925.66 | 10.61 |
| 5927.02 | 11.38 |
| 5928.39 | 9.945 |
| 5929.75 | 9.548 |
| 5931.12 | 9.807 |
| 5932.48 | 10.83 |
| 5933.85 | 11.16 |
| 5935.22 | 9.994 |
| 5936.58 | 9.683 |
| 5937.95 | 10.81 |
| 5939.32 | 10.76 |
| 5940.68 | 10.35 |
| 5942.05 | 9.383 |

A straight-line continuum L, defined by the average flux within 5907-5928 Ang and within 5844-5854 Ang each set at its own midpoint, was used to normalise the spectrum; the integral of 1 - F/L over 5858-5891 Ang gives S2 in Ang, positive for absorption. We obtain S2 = 2.9 Ang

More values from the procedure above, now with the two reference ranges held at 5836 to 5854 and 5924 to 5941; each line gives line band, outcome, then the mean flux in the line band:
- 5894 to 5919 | 2.7 Ang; 9.34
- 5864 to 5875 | 1.0 Ang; 9.61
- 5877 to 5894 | 3.1 Ang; 8.59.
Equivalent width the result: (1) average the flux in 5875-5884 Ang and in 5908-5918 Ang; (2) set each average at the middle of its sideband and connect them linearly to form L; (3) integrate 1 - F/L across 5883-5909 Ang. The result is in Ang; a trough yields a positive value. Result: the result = 2.9 Ang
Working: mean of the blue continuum 9.51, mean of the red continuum 9.9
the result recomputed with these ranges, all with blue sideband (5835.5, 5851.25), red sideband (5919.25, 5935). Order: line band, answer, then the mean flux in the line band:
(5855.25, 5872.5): 1.3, 9.81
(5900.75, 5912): 0.9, 9.61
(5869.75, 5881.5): 0.9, 9.71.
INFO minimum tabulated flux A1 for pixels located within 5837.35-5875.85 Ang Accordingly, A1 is 7.887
